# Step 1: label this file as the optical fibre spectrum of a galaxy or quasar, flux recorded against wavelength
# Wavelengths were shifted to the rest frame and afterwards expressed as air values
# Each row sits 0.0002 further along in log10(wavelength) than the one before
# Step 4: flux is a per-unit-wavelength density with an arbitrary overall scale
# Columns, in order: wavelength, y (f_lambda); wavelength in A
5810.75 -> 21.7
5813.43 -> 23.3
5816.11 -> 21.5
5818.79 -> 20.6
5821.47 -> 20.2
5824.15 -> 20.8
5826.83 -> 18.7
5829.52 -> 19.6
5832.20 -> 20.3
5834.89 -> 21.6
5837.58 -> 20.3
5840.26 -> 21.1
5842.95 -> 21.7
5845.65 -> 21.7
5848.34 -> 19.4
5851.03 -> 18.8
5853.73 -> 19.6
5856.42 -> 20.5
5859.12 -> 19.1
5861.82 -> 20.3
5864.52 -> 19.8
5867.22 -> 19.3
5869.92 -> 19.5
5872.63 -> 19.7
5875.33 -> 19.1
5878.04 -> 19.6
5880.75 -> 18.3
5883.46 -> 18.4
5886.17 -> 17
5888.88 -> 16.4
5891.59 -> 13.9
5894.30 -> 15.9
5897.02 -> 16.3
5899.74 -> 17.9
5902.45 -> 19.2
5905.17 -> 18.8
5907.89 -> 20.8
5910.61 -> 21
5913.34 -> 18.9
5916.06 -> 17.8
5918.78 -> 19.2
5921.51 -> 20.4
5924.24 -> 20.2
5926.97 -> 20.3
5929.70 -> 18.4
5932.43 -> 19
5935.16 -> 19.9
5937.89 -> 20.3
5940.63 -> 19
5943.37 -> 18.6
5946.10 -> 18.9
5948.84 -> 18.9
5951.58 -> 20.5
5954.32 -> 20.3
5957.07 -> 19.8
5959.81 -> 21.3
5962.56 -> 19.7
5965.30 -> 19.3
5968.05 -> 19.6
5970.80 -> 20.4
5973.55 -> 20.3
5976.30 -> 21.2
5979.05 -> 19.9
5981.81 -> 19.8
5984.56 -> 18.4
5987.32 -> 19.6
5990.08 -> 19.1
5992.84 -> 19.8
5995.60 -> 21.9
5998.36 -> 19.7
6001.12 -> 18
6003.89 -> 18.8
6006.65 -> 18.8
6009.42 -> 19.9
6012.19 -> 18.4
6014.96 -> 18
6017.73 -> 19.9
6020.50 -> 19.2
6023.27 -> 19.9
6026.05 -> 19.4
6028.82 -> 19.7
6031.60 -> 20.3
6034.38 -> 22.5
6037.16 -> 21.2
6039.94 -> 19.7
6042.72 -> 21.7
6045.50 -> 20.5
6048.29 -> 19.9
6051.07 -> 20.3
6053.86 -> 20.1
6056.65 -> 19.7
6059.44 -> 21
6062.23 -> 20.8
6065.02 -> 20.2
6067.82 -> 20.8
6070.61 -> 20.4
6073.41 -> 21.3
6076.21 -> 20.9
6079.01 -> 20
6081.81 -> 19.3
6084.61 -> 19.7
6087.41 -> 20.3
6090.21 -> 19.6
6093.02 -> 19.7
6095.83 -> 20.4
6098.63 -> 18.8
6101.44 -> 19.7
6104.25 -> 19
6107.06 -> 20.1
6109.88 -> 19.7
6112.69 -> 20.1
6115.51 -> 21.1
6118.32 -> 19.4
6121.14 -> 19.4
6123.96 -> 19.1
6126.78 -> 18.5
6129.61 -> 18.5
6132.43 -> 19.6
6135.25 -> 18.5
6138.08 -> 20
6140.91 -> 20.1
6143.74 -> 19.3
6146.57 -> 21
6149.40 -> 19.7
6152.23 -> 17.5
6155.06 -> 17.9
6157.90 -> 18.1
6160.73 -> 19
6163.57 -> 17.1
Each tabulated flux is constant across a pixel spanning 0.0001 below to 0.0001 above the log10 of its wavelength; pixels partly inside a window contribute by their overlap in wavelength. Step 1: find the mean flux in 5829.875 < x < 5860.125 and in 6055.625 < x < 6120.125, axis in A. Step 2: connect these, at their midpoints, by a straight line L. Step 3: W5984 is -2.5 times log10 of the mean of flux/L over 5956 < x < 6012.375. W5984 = 0.03 mag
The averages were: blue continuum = 20.4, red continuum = 20.1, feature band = 19.7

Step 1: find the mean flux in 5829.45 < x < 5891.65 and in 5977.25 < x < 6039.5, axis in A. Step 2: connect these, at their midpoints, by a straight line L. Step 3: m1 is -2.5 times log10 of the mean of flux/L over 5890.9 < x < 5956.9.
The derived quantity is 0.03 mag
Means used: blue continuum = 19.5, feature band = 19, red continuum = 19.7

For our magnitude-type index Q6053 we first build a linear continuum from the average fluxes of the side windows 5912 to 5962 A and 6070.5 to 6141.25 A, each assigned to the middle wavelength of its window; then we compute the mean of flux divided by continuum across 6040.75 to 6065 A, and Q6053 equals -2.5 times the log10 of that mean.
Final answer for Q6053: -0.04 mag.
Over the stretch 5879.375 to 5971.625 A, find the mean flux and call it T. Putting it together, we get 19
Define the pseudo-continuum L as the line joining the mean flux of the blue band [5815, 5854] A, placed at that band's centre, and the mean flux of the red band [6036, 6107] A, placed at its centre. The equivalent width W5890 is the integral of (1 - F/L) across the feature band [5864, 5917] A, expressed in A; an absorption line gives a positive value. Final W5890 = 5.2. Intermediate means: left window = 20.4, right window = 20.2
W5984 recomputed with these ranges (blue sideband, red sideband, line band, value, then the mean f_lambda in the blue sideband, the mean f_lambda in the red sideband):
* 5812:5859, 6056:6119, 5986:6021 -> 0.05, 20.5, 20.1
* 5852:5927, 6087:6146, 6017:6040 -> -0.05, 18.8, 19.6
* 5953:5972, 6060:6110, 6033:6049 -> -0.05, 20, 20.1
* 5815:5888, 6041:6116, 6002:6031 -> 0.05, 19.8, 20.2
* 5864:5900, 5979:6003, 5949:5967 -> -0.06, 17.9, 19.5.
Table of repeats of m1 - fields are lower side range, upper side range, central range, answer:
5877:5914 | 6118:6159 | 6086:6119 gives -0.050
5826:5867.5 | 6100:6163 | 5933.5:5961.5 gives 0.006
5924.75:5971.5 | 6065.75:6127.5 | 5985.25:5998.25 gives -0.013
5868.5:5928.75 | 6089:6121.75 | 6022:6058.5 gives -0.055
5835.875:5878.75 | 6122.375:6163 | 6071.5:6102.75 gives -0.043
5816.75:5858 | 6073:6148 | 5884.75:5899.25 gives 0.252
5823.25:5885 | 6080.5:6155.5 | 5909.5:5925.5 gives 0.012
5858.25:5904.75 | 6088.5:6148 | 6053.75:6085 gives -0.058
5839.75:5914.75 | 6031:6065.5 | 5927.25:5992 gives 0.005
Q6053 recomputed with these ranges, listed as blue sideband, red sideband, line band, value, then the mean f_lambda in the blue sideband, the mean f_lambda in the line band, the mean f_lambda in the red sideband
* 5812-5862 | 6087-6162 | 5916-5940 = 0.031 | 20.5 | 19.6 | 19.4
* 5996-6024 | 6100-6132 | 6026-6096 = -0.058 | 19.1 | 20.4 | 19.5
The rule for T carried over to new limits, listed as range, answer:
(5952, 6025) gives 19.7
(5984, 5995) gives 19.5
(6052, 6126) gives 20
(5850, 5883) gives 19.4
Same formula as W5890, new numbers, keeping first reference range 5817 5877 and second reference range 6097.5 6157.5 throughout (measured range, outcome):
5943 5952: 0.30 A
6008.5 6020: 0.37 A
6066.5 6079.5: -0.82 A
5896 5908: 0.91 A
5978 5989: 0.18 A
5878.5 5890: 1.31 A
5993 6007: 0.12 A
